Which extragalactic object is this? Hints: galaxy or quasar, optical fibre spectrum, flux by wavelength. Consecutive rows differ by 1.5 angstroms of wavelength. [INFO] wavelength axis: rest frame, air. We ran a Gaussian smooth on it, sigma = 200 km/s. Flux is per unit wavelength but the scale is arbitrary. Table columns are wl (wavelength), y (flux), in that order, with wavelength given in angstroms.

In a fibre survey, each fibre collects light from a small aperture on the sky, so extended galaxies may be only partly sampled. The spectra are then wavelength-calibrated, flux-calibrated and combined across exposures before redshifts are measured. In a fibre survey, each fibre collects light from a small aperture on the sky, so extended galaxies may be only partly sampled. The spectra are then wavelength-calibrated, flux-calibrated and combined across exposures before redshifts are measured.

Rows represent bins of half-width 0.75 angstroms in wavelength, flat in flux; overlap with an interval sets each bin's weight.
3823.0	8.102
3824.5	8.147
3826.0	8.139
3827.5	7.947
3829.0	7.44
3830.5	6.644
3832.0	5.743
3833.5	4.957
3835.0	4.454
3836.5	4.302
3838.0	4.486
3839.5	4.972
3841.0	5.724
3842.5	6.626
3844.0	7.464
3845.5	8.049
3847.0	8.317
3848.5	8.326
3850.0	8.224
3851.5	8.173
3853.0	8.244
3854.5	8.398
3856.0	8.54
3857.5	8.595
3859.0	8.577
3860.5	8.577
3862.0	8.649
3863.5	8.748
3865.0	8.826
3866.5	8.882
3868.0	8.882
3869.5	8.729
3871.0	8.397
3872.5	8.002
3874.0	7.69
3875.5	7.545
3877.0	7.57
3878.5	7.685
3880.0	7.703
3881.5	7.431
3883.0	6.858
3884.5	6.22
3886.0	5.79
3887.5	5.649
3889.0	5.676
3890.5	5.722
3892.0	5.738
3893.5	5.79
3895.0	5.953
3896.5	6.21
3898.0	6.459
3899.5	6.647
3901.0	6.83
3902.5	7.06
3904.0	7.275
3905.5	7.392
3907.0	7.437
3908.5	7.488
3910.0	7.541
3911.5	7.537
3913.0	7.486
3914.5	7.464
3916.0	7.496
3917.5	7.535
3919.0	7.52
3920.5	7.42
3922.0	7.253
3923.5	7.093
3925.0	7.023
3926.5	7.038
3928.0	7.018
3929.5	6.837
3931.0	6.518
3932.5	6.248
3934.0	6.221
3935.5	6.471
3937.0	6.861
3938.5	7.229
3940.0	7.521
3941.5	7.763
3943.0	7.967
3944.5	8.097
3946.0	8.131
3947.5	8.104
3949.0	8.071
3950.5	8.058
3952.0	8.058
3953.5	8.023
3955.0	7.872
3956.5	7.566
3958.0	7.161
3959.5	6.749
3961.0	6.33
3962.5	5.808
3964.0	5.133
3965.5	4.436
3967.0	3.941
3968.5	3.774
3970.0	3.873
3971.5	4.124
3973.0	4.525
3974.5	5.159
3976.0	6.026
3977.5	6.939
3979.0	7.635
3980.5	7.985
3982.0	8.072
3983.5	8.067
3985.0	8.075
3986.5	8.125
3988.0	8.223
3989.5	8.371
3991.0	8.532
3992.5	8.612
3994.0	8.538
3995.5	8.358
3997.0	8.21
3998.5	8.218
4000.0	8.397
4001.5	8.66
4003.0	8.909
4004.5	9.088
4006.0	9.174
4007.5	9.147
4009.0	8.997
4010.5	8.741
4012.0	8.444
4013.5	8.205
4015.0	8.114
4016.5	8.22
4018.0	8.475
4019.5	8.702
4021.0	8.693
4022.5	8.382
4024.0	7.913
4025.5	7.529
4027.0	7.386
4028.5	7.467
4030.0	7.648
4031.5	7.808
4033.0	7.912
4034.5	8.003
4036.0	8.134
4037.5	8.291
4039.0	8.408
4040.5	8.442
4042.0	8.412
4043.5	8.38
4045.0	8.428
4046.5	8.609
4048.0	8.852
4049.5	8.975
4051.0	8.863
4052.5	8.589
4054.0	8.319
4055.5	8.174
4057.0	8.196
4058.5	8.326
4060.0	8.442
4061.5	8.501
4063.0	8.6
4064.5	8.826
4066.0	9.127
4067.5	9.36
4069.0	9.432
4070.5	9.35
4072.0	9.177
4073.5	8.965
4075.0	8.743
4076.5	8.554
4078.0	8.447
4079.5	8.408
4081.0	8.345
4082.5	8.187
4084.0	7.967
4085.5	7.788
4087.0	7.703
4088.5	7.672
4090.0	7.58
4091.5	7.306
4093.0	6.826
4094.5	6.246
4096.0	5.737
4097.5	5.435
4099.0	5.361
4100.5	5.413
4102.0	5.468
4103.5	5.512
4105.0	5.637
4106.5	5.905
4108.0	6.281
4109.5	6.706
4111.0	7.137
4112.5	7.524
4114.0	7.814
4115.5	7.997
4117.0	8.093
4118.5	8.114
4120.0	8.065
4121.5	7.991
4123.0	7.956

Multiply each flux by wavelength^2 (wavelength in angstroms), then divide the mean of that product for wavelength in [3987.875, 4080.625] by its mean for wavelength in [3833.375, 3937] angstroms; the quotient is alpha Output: 1.28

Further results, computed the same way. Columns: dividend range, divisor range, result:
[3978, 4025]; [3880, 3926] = 1.29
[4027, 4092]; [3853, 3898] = 1.23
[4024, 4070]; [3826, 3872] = 1.24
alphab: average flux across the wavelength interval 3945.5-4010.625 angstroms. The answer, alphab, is 7.35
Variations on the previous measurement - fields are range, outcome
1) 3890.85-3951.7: 7.14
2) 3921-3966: 7.11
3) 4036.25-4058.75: 8.48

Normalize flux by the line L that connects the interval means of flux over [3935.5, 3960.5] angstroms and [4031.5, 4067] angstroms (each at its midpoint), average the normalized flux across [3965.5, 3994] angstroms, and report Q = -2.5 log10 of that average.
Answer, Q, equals 0.188 mag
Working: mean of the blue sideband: 7.65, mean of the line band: 6.66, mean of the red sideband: 8.46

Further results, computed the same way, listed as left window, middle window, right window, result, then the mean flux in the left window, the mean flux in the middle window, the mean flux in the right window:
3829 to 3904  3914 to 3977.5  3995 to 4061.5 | 0.15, 7.12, 6.7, 8.38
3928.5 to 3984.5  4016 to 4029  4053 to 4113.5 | -0.13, 6.69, 8.09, 7.62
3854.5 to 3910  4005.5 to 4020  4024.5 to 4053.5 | -0.07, 7.38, 8.61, 8.22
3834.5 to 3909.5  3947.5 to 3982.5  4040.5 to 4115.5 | 0.18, 7.23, 6.34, 7.8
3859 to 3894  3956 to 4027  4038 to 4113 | 0.03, 7.46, 7.45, 7.82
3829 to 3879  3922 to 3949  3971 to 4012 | 0.08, 7.48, 7.21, 7.92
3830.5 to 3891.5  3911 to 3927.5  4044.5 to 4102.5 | 0.02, 7.27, 7.34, 8.02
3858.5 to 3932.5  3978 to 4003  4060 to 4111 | -0.12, 7.27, 8.26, 7.54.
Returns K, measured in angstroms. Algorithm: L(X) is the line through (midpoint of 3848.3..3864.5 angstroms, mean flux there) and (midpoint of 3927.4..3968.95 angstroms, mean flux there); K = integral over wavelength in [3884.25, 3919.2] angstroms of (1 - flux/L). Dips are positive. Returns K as 4.2 angstroms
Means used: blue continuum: 8.47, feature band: 6.74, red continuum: 6.88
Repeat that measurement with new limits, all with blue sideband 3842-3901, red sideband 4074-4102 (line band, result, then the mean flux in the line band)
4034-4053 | -3.0 angstroms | 8.5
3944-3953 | -0.8 angstroms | 8.08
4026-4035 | -0.4 angstroms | 7.69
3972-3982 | 1.3 angstroms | 6.45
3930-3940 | 1.1 angstroms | 6.67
